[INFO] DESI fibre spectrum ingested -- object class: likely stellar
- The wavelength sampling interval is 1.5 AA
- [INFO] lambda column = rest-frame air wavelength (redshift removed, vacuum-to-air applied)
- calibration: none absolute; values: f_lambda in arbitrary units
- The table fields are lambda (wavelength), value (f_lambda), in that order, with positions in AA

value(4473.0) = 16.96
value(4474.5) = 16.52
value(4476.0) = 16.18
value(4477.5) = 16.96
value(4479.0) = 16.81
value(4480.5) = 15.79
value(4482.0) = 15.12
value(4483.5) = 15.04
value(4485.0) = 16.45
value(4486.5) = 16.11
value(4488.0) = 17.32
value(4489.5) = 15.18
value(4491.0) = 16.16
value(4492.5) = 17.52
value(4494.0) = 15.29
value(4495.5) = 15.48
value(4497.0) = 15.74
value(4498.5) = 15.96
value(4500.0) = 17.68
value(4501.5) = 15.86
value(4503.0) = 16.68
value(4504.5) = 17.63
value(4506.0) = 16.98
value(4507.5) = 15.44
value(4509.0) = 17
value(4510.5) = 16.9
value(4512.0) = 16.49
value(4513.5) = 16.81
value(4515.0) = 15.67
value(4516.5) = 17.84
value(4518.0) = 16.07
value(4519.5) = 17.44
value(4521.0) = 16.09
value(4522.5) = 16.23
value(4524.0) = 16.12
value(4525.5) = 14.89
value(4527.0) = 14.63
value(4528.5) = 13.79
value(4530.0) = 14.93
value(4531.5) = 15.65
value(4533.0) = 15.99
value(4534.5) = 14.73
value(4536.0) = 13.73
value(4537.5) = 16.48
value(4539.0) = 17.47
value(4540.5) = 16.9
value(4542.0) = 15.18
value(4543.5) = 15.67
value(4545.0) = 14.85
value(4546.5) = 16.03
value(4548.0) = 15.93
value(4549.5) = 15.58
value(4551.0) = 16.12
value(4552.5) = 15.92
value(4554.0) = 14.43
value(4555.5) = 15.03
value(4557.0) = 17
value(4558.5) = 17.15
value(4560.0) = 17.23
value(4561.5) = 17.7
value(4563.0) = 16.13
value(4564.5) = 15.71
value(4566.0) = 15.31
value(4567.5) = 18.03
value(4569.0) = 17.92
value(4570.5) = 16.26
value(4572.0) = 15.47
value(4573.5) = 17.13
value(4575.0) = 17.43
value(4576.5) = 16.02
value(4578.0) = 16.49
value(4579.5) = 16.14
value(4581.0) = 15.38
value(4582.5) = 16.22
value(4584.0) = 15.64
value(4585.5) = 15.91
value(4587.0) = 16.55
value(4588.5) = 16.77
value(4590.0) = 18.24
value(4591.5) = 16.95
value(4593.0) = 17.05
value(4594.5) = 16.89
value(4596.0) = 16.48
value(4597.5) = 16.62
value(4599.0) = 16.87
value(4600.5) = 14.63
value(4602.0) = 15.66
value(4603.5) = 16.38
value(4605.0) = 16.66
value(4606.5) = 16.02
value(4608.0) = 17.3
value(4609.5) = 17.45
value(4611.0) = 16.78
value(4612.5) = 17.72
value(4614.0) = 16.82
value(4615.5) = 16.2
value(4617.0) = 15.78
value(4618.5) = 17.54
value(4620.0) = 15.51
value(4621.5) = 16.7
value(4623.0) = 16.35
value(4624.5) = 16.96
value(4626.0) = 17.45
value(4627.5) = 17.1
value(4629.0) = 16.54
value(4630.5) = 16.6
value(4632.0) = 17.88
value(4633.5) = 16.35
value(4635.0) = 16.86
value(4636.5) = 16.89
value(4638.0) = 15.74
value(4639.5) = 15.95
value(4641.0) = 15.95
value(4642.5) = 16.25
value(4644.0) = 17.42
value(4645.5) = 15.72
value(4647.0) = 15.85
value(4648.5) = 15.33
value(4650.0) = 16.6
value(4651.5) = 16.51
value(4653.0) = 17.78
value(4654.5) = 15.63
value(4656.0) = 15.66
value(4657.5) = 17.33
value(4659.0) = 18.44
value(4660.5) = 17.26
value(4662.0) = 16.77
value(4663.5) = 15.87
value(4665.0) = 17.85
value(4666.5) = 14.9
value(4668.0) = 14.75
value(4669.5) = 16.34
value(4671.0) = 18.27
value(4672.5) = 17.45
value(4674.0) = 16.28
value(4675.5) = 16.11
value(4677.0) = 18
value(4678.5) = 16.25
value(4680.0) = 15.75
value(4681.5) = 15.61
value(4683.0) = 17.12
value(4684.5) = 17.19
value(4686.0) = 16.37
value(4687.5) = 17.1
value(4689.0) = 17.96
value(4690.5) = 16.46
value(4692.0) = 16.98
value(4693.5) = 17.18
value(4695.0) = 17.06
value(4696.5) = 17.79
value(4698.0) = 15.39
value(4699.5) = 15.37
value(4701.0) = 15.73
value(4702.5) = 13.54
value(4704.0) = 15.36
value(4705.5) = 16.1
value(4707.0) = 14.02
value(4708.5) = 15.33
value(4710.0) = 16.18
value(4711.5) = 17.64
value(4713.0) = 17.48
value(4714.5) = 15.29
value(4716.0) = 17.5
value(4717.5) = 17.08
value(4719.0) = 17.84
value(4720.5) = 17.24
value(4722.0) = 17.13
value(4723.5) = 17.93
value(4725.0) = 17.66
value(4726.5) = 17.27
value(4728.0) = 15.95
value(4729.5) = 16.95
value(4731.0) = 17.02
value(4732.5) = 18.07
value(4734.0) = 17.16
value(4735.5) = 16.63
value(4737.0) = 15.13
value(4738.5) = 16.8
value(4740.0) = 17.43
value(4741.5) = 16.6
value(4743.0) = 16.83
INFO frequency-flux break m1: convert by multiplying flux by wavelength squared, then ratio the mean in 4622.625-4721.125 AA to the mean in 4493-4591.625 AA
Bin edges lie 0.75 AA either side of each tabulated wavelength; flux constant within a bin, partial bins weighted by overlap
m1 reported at 1.08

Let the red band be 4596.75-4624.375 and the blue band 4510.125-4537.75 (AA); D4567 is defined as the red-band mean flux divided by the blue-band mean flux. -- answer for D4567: 1.0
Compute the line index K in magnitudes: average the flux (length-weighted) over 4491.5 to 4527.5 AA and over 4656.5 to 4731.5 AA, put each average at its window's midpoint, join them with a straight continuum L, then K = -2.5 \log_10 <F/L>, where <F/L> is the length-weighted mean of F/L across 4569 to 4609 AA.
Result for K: 0.00 mag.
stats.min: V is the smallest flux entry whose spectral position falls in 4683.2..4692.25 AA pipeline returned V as 16.37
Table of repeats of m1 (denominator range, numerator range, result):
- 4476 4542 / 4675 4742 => 1.13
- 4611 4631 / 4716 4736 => 1.08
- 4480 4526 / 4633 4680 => 1.08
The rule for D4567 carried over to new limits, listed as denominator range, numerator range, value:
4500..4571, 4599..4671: 1.02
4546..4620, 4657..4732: 1.01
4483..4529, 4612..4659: 1.02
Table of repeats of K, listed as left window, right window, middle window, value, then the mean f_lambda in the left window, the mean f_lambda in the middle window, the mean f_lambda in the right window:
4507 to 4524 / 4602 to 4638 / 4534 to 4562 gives 0.043 mag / 16.5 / 15.9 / 16.7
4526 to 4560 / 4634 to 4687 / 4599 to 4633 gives -0.030 mag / 15.6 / 16.6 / 16.5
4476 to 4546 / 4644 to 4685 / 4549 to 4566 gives 0.004 mag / 16.1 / 16.2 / 16.6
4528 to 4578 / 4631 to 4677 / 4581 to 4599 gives -0.026 mag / 16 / 16.6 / 16.6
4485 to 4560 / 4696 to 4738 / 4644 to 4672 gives -0.011 mag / 16.1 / 16.5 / 16.5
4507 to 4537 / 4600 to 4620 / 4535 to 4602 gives -0.005 mag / 15.8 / 16.3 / 16.5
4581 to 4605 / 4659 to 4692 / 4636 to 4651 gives 0.029 mag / 16.4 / 16.2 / 16.7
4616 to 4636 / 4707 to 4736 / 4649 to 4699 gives 0.008 mag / 16.7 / 16.7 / 16.9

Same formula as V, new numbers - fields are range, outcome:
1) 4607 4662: 15.33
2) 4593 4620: 14.63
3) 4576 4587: 15.38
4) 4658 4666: 15.87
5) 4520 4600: 13.73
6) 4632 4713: 13.54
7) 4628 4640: 15.74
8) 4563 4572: 15.31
